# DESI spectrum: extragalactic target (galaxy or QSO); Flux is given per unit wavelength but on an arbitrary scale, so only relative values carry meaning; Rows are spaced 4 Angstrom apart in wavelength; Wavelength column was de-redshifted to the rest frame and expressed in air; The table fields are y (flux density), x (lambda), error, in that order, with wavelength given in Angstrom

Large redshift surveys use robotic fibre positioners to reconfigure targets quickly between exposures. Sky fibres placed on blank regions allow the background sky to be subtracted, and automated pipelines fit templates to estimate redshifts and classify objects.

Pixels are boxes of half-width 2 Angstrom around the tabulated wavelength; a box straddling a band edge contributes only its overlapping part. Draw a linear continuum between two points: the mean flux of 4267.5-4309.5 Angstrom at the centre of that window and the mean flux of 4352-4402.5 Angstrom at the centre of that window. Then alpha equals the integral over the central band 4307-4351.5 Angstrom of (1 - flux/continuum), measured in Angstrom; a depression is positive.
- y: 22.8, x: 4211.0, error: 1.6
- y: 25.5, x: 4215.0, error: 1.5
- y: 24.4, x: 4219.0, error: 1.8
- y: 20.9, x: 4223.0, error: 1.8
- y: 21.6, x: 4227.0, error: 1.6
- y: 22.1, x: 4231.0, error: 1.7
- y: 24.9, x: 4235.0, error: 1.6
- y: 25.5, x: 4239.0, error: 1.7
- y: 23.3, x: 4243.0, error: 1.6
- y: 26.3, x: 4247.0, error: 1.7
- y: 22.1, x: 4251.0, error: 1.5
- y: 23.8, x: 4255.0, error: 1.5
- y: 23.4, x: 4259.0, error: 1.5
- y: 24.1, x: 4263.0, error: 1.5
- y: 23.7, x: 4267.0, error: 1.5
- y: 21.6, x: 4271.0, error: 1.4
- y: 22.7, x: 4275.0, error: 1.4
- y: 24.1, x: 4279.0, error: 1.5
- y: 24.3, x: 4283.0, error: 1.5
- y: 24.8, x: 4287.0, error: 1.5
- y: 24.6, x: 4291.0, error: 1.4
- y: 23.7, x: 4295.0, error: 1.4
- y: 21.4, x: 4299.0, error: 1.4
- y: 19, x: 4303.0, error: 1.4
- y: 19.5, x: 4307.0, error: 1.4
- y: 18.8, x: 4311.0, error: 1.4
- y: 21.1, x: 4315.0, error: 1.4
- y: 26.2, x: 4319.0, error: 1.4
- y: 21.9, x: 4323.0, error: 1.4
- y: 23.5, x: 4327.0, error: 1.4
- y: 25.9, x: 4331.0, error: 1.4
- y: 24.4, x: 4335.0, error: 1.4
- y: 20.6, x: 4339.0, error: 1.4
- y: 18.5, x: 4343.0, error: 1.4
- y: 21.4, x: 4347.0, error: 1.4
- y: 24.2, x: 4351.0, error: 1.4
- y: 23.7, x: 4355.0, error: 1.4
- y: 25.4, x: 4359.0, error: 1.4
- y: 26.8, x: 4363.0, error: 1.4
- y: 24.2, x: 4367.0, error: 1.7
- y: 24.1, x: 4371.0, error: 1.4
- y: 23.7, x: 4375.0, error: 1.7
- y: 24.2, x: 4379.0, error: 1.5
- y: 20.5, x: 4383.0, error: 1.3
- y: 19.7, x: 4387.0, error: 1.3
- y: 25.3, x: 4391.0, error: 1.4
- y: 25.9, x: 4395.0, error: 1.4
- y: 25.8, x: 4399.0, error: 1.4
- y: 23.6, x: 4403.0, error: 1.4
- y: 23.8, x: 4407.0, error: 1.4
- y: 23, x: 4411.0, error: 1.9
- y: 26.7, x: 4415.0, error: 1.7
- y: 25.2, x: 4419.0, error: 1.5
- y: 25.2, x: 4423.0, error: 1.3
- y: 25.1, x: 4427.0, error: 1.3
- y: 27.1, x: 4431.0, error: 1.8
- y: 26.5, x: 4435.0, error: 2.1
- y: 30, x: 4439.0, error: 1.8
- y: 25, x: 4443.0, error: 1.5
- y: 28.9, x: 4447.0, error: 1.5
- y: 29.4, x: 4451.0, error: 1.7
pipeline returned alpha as 2.0 Angstrom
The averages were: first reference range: 22.6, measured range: 22.2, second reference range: 24.1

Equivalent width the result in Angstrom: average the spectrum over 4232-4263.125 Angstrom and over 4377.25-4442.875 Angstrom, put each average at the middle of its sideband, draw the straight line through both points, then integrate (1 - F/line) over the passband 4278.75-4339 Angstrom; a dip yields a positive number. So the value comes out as 4.0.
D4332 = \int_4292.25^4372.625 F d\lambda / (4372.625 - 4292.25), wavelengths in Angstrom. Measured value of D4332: 22.7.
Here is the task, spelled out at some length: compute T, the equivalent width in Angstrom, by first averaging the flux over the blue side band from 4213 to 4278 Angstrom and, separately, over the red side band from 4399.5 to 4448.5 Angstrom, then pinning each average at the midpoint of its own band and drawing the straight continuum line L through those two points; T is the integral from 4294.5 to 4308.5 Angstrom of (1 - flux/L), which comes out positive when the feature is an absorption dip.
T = 2.06 Angstrom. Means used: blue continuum 23.5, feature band 20.7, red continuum 25.8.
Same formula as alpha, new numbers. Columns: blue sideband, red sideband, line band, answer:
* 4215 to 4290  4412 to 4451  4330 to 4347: 2.1 Angstrom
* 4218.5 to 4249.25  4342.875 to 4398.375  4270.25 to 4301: 0.2 Angstrom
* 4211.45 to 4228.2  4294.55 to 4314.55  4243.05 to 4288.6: -4.5 Angstrom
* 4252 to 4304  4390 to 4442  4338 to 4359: 2.0 Angstrom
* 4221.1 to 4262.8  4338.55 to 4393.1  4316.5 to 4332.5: -0.7 Angstrom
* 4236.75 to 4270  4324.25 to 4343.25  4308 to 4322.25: 0.8 Angstrom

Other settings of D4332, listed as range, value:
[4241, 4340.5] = 23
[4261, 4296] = 23.7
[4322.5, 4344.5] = 22.6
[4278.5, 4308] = 22.7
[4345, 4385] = 23.8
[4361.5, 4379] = 24.6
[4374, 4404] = 23.6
